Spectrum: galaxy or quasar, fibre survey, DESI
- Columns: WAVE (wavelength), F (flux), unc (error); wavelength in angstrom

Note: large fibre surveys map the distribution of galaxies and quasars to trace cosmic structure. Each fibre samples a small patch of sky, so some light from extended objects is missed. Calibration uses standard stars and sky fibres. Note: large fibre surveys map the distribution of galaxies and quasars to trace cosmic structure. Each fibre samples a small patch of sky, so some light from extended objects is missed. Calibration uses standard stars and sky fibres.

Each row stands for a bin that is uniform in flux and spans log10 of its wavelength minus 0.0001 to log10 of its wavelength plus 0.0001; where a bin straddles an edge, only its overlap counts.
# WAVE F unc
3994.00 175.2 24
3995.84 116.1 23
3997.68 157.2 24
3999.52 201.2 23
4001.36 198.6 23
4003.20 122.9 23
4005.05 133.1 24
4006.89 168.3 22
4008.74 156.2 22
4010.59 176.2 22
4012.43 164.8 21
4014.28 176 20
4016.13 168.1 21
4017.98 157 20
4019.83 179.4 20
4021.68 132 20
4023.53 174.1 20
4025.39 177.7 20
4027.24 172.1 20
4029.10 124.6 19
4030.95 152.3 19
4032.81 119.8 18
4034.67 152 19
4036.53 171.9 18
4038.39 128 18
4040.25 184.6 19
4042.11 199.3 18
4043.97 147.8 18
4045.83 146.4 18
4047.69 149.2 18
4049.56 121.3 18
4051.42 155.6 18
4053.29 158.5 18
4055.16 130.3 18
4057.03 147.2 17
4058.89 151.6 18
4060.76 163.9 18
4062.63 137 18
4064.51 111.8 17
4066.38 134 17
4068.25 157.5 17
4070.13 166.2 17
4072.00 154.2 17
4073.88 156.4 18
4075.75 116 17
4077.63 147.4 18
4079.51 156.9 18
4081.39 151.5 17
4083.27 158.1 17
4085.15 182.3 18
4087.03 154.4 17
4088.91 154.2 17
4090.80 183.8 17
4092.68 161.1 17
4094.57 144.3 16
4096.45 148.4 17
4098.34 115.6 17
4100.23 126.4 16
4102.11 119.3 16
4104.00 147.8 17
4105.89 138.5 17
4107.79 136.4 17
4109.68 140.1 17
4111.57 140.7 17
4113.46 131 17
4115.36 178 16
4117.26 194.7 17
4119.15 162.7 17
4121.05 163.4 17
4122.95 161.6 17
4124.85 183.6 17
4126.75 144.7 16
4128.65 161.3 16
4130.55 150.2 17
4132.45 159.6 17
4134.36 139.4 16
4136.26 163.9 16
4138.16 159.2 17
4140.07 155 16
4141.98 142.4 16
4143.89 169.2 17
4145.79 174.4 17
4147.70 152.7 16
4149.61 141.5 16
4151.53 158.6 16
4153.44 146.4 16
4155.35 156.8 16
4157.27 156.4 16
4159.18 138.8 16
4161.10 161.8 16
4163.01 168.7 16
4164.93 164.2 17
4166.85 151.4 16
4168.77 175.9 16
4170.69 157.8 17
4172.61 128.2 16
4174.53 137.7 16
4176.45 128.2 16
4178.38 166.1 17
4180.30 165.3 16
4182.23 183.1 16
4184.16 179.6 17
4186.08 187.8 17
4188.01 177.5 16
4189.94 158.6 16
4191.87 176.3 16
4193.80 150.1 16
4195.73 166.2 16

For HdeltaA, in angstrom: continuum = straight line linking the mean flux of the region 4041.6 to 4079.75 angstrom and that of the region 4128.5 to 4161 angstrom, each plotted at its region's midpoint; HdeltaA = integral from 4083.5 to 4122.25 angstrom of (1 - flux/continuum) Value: -0.12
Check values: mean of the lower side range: 147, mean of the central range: 151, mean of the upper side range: 154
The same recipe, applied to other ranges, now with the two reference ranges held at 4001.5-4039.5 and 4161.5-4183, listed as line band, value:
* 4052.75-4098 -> 1.7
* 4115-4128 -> -1.0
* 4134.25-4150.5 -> 0.1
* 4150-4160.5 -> 0.4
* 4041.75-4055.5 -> 0.6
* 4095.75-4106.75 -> 1.7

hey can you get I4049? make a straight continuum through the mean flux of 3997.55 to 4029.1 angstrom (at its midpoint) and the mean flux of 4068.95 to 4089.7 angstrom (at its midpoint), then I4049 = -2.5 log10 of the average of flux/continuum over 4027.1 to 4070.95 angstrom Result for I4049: 0.07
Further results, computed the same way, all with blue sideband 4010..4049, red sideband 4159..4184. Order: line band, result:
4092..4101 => 0.143 mag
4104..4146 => 0.011 mag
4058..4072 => 0.087 mag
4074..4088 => 0.040 mag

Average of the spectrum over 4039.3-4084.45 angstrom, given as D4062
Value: 150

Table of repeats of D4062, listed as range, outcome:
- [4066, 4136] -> 152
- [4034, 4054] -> 156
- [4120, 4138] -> 159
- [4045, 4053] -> 144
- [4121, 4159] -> 156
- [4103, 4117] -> 147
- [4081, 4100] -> 154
